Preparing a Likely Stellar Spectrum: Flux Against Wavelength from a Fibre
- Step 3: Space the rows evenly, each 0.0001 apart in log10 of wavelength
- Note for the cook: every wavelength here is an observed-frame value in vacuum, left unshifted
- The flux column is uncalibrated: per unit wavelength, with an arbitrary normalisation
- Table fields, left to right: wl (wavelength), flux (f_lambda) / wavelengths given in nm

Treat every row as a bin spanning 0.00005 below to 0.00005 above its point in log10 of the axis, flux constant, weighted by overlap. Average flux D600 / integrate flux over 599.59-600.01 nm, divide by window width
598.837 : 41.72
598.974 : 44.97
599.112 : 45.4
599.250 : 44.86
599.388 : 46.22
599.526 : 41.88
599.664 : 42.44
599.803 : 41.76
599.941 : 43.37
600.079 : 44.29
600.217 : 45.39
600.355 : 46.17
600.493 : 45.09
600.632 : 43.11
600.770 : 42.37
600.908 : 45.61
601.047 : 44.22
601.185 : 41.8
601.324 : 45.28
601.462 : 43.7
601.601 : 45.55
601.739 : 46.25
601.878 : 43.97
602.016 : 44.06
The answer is 42.5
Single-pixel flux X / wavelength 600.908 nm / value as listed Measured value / 45.61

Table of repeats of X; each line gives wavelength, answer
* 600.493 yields 45.09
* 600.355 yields 46.17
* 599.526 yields 41.88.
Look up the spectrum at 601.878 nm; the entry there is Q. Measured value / 43.97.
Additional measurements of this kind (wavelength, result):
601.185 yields 41.8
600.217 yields 45.39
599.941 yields 43.37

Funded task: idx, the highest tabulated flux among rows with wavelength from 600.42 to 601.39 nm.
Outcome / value 45.61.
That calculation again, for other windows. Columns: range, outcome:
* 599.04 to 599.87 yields 46.22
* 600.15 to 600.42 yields 46.17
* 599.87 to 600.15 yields 44.29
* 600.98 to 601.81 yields 46.25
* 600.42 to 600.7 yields 45.09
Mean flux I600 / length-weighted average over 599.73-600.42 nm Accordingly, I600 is 44.2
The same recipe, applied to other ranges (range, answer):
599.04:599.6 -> 44.6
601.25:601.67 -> 44.8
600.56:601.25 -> 43.4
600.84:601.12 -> 44.8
